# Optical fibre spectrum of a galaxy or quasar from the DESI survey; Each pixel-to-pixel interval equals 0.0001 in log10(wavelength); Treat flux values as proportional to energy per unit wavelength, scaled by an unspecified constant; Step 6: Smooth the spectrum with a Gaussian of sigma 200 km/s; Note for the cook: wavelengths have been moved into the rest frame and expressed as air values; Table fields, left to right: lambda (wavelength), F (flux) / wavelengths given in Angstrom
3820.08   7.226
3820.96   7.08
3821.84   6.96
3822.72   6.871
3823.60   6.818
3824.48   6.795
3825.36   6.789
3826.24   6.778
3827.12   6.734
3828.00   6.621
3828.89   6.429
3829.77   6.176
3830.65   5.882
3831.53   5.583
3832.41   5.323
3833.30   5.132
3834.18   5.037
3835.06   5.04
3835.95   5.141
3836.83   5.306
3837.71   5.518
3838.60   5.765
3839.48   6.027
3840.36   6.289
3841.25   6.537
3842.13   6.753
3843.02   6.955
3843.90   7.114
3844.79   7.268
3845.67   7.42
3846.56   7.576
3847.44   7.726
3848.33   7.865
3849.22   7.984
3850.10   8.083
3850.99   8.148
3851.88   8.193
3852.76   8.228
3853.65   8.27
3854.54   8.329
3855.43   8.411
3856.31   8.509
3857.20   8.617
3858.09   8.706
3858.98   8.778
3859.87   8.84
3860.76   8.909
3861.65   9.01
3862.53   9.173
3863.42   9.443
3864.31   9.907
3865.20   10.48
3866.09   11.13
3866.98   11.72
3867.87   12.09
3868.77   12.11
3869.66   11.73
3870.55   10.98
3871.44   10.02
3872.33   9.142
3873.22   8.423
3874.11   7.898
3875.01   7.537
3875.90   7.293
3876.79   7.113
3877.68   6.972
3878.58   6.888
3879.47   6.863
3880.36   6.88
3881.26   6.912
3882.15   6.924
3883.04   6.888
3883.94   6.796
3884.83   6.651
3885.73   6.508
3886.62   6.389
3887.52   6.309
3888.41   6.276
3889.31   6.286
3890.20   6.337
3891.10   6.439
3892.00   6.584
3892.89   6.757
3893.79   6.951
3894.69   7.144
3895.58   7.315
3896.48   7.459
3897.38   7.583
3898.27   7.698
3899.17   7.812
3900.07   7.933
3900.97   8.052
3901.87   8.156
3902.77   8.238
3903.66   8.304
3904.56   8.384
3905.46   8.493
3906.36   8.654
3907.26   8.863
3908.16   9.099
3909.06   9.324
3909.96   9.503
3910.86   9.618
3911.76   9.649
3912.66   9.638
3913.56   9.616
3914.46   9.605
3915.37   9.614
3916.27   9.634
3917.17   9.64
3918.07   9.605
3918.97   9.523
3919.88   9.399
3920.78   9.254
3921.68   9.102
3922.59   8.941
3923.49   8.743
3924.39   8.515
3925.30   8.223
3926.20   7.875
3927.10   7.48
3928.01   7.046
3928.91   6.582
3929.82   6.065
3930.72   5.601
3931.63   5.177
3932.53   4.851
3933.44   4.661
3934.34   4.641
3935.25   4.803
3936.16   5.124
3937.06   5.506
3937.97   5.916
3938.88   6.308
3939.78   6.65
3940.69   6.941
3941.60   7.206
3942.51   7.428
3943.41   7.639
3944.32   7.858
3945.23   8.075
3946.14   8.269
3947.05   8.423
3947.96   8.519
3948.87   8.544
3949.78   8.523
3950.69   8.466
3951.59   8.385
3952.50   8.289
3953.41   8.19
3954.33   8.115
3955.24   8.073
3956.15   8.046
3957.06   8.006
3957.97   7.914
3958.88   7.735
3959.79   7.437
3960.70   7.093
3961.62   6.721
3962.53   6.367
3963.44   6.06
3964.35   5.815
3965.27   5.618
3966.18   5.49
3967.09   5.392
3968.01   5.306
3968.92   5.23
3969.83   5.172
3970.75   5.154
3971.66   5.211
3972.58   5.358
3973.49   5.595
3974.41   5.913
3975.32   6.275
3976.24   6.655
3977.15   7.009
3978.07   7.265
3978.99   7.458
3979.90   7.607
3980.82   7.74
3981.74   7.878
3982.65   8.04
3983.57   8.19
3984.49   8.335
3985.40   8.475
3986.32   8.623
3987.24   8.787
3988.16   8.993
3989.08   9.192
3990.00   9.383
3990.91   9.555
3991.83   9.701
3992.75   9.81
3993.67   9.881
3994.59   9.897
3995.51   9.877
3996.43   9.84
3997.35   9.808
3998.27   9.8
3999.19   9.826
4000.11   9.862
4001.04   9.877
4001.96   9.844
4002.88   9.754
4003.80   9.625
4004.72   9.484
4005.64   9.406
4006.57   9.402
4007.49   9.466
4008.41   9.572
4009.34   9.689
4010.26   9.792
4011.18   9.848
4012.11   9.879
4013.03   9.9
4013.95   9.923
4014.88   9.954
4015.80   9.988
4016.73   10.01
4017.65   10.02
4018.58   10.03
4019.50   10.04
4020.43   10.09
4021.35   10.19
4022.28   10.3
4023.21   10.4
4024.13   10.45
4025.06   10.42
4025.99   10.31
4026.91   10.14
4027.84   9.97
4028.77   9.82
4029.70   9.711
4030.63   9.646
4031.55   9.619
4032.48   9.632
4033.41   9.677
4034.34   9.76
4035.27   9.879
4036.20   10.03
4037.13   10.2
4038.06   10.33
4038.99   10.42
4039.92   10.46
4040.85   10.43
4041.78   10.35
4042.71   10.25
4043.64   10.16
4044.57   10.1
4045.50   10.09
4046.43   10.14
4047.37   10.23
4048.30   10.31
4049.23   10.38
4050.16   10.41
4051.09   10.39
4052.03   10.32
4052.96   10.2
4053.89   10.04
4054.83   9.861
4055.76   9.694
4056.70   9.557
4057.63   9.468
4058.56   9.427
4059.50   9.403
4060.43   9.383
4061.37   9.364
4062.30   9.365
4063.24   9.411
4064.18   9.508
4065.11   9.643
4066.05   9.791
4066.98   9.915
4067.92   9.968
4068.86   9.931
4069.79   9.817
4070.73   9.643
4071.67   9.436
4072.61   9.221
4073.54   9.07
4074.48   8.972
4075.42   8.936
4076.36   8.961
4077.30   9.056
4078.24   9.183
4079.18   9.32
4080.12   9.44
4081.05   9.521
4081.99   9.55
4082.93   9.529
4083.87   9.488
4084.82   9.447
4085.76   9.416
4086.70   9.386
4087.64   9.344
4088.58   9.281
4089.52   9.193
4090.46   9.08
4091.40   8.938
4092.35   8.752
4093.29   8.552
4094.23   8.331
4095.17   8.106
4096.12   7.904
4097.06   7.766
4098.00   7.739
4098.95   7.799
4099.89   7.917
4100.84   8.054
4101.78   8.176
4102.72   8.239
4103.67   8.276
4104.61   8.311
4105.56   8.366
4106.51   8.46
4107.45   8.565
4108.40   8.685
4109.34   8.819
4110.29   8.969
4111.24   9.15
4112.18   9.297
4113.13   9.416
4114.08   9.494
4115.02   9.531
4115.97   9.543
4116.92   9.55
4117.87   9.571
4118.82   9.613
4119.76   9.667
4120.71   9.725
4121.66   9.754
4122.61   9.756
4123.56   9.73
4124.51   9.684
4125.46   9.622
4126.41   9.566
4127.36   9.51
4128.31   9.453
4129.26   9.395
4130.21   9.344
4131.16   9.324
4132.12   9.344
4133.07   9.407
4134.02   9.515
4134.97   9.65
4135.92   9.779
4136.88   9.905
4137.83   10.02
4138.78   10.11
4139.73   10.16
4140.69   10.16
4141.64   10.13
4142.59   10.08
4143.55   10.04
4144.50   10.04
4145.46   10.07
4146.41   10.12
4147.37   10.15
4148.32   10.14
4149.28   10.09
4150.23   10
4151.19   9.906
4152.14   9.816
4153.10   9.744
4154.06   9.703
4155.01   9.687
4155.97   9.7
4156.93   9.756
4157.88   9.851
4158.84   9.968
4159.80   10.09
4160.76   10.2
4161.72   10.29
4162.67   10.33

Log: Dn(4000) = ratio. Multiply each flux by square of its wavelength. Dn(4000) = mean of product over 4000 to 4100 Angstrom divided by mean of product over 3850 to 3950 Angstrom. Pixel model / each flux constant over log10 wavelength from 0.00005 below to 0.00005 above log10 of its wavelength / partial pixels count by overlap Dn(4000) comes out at 1.29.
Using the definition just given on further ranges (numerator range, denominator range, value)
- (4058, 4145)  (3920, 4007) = 1.30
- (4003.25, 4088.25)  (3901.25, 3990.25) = 1.36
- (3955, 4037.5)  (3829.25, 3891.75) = 1.21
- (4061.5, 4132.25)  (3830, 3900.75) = 1.34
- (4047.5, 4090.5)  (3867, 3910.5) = 1.32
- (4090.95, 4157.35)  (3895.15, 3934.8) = 1.27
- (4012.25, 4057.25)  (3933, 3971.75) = 1.53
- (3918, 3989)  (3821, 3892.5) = 1.00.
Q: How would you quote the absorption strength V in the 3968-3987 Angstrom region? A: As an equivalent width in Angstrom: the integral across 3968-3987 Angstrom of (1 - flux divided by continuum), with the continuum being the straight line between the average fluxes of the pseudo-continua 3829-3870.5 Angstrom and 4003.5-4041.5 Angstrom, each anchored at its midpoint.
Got 5.2 Angstrom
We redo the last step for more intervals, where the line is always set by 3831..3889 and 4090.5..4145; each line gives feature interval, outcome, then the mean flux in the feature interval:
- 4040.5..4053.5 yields -2.2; 10.3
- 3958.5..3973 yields 4.2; 5.94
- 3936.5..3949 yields 1.4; 7.33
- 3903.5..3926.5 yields -3.0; 9.13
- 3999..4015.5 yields -2.2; 9.73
